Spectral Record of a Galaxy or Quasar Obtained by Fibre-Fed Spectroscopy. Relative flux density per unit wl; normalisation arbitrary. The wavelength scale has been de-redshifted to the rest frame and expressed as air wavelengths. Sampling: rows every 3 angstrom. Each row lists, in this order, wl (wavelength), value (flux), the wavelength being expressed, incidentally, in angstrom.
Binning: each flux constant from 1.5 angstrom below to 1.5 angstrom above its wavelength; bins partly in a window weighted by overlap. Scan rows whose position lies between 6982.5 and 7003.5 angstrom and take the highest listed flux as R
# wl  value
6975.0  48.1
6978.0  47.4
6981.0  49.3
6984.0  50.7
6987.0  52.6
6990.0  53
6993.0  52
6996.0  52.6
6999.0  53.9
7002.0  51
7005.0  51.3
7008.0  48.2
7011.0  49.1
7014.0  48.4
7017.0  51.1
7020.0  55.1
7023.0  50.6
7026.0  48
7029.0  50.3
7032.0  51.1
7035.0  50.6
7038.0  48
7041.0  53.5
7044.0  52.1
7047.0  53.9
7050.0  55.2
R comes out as 53.9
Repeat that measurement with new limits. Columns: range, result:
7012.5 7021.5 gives 55.1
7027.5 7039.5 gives 51.1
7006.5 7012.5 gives 49.1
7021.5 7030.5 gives 50.6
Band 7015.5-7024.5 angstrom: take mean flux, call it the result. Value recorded 52.3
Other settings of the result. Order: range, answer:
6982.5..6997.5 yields 52.2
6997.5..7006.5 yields 52.1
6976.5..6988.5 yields 50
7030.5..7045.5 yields 51.1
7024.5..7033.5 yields 49.8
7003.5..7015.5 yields 49.2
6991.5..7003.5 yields 52.4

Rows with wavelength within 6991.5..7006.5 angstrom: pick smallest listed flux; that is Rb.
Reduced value 51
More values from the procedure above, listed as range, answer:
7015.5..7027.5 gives 48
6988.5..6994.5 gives 52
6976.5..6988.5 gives 47.4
